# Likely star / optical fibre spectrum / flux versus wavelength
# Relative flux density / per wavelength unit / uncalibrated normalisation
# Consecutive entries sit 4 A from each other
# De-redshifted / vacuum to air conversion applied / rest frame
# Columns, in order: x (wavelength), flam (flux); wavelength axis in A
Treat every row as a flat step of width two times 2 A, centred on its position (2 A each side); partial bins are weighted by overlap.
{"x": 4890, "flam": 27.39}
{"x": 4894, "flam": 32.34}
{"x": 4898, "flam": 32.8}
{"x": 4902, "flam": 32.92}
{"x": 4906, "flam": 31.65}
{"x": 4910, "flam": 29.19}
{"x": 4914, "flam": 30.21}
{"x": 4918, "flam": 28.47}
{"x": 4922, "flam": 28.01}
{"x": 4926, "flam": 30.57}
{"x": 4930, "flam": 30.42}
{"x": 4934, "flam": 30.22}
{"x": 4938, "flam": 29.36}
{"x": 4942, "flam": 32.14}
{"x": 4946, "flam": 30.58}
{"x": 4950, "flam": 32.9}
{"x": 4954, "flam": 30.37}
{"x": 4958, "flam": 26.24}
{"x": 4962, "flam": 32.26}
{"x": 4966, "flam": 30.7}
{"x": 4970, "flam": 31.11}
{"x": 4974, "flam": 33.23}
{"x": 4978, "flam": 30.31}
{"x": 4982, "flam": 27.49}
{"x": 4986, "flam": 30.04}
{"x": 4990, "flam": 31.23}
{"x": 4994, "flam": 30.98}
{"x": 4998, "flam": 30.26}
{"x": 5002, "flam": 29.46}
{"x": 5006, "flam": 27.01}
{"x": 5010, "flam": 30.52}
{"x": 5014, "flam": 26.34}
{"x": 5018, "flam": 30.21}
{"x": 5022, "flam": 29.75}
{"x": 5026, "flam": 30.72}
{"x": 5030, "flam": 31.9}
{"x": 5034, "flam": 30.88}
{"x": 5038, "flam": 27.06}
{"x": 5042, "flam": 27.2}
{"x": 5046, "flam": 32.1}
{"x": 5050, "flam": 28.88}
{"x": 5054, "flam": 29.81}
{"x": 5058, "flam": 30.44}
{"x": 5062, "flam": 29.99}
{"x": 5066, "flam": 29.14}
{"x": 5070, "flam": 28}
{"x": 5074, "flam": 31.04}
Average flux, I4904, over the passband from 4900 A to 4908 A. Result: 32.3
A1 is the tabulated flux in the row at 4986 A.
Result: 30.04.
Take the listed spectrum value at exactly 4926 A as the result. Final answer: 30.57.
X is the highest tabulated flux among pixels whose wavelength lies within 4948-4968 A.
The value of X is 32.9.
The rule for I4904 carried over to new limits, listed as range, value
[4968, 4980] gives 31.6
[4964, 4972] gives 30.9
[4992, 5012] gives 29.6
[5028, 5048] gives 29.8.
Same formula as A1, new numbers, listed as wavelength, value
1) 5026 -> 30.72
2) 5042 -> 27.2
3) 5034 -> 30.88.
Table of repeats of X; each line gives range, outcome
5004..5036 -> 31.9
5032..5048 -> 32.1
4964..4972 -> 31.11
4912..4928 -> 30.57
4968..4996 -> 33.23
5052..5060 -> 30.44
